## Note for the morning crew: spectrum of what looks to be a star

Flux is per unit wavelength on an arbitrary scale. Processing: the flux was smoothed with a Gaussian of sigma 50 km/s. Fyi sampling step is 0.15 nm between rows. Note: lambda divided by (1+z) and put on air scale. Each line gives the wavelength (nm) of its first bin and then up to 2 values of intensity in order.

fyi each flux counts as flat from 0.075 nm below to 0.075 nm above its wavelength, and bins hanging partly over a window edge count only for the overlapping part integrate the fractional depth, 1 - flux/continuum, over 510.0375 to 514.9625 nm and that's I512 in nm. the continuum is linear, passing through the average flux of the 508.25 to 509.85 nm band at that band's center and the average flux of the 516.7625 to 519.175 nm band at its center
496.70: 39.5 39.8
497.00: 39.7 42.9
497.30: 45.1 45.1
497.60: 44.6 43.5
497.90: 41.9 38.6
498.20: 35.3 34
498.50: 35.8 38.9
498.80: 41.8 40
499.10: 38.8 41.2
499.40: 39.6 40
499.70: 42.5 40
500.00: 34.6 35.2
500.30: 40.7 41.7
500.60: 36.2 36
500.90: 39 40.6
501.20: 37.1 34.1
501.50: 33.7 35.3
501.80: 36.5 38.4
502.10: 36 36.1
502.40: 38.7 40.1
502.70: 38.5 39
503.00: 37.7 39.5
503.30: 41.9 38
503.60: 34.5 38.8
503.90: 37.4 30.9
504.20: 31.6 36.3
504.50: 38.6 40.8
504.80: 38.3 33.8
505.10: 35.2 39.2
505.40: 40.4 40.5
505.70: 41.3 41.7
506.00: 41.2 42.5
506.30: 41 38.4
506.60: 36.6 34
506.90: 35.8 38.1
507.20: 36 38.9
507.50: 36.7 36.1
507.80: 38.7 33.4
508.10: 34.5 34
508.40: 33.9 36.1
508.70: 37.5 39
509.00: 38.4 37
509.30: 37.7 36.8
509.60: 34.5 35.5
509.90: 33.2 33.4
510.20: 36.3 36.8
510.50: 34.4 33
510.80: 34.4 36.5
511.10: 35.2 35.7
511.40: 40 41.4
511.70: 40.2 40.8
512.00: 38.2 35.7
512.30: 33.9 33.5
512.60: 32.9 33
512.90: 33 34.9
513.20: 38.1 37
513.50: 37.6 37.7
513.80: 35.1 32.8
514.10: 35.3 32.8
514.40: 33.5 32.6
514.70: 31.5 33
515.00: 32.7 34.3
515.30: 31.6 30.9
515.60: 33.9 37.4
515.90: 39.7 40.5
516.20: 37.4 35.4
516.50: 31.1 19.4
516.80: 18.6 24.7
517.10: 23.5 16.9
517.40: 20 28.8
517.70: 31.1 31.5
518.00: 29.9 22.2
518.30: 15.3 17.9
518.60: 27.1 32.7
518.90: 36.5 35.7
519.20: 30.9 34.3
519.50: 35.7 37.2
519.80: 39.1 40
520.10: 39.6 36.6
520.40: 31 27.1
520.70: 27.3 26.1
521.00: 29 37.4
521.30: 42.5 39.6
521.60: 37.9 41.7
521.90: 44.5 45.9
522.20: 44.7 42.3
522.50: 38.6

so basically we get -0.47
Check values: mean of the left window 36.5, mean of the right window 26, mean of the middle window 35.5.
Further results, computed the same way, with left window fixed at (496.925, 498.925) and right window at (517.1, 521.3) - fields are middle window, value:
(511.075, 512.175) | -0.15 nm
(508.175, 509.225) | -0.04 nm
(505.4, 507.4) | -0.14 nm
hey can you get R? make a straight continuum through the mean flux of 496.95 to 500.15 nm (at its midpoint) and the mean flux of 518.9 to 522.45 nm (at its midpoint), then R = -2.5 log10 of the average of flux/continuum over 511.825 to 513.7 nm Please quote 0.07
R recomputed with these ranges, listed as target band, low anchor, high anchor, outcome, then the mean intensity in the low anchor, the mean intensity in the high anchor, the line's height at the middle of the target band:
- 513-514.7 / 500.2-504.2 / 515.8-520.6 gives -0.09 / 37.4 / 30.3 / 32.2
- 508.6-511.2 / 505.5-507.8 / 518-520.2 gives 0.03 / 38.6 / 31.7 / 36.8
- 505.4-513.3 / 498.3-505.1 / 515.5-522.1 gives -0.05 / 37.7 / 32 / 35.2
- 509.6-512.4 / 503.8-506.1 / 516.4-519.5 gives -0.12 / 37.9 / 26.7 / 32.7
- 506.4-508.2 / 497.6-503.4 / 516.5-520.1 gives -0.05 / 38.5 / 28.5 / 34.7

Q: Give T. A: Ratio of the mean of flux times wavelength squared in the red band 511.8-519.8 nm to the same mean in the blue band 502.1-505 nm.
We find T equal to 0.9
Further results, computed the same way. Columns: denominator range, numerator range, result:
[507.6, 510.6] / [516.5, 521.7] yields 0.88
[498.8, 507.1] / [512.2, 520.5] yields 0.88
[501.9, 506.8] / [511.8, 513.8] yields 0.97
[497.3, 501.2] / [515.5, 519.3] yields 0.78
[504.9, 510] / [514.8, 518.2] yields 0.83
